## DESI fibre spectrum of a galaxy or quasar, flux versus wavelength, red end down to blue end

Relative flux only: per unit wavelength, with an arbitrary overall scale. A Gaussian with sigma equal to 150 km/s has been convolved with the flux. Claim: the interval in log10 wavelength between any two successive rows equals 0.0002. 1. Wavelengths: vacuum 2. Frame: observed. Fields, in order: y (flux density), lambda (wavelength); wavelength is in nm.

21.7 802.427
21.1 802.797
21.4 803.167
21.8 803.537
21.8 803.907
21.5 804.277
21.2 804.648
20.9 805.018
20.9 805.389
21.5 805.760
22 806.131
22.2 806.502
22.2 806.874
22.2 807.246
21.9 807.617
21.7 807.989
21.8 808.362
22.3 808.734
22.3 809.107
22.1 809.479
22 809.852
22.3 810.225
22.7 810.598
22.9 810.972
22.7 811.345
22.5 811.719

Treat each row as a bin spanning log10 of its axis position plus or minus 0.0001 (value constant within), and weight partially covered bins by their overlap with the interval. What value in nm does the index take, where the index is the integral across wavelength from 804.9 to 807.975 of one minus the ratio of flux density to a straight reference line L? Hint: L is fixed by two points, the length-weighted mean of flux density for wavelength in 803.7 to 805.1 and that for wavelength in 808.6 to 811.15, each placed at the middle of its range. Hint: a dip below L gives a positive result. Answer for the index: 0.003 nm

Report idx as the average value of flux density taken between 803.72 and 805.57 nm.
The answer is 21.3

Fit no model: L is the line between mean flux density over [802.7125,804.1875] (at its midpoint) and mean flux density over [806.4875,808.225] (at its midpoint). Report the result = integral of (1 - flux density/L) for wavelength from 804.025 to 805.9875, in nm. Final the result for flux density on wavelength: 0.04 nm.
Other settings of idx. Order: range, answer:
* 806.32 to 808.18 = 22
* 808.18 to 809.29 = 22.1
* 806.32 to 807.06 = 22.2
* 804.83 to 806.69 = 21.5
